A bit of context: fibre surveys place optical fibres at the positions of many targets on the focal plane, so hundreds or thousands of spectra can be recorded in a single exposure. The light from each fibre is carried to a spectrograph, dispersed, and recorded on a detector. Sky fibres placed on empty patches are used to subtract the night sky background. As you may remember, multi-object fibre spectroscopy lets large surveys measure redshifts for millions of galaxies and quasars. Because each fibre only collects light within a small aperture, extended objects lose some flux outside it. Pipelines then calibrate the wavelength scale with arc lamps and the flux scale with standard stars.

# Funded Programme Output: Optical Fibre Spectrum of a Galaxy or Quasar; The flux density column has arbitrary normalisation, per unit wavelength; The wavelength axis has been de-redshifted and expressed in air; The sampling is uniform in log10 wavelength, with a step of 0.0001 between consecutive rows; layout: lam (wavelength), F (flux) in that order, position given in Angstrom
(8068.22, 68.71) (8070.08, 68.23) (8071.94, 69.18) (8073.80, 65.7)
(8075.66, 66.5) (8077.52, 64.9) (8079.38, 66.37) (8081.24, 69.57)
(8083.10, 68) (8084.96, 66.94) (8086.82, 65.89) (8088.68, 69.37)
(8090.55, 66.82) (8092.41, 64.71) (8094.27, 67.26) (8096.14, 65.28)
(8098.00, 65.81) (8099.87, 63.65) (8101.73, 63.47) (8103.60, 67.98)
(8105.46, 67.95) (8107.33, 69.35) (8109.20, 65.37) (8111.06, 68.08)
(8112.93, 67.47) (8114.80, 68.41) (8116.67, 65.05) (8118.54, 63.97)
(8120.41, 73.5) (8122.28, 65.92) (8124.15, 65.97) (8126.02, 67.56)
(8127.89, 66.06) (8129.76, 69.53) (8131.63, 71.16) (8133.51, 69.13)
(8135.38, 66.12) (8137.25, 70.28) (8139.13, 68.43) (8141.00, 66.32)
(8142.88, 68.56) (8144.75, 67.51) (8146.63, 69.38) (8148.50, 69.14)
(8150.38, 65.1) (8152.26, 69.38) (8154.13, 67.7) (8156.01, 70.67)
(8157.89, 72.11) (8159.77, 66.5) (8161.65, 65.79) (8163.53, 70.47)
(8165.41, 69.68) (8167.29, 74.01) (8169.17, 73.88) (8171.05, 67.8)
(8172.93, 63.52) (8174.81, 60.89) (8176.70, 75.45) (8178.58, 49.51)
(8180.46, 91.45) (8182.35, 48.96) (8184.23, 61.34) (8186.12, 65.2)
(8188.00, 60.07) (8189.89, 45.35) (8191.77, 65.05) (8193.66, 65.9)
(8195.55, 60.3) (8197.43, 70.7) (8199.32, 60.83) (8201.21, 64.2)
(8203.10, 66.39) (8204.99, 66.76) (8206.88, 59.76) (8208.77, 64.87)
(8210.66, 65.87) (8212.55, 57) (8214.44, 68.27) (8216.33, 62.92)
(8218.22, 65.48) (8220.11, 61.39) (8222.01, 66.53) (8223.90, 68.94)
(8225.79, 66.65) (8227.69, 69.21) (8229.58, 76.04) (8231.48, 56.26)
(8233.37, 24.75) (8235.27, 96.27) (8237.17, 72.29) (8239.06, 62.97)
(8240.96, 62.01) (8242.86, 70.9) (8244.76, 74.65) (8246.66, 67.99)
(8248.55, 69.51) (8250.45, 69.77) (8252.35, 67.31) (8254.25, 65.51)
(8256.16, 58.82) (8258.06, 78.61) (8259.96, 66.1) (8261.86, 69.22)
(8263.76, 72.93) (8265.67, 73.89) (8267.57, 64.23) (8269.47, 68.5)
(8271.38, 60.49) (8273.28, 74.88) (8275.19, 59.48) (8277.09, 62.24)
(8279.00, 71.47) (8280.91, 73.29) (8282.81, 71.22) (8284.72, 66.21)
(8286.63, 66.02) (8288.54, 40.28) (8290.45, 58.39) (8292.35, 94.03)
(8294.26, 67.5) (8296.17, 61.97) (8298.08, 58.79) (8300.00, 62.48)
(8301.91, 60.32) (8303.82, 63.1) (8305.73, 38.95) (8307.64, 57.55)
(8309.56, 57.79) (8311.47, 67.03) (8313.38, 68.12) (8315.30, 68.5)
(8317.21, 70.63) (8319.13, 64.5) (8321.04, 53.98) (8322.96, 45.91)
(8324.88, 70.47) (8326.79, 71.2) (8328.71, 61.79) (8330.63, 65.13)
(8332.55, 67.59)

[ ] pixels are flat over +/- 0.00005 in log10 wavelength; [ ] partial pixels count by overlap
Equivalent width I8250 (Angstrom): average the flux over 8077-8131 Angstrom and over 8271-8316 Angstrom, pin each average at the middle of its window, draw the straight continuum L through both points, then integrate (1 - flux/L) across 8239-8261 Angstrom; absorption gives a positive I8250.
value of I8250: -1.2 Angstrom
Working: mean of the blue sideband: 67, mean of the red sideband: 63.8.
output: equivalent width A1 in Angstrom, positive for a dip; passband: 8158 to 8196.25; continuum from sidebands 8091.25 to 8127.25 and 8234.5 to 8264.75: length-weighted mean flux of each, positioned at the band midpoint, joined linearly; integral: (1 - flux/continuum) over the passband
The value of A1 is 1.7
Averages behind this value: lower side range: 66.7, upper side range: 70.1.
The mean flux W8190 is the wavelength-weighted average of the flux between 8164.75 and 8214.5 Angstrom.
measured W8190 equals 64.5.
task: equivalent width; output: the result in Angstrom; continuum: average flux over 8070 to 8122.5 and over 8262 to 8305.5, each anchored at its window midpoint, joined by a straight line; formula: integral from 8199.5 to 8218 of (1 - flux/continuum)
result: 0.6 Angstrom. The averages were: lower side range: 66.9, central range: 63.9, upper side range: 65.6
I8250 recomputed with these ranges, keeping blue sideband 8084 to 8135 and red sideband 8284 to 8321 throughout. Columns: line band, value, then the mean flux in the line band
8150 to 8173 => -1.2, 69.3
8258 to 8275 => -1.5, 69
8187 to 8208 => 0.9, 62.3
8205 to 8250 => -1.0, 65.8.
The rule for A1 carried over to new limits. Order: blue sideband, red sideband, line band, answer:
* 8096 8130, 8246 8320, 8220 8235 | 0.7 Angstrom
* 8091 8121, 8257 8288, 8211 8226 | 0.7 Angstrom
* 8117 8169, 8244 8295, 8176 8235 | 4.3 Angstrom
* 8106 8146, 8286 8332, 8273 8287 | -1.0 Angstrom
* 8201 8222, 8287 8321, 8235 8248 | -1.6 Angstrom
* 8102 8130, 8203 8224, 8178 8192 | 0.9 Angstrom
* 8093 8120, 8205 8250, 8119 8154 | -1.0 Angstrom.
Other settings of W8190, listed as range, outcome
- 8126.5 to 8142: 68.3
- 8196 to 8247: 65.5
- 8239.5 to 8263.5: 68.4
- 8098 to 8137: 67.3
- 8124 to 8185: 67.9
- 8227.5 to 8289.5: 66.7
